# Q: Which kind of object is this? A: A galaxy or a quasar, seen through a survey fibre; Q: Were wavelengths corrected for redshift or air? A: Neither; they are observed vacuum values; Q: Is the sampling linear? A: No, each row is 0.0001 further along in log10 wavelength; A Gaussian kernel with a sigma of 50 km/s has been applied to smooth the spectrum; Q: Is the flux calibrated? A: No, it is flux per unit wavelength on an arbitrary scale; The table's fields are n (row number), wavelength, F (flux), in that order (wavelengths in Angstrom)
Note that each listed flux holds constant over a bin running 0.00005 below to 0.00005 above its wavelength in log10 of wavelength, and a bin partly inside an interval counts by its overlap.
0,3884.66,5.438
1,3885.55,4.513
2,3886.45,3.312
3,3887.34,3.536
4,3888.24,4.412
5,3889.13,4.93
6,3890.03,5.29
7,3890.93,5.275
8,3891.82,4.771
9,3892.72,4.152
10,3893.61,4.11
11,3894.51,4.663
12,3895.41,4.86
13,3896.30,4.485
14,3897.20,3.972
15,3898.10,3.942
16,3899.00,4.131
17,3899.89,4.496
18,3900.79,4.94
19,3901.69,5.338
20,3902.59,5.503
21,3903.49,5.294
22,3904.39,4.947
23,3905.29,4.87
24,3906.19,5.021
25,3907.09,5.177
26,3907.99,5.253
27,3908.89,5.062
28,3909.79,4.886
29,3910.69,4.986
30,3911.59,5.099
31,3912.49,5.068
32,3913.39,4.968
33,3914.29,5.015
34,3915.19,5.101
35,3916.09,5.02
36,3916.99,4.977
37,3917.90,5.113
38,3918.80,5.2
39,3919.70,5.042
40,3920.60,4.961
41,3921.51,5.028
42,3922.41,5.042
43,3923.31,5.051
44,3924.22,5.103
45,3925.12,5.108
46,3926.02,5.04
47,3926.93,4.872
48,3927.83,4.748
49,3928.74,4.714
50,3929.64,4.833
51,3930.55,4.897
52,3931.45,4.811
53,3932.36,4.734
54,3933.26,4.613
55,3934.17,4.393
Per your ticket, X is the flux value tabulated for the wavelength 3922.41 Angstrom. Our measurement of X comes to 5.042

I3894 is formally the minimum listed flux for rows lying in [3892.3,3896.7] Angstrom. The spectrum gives 4.11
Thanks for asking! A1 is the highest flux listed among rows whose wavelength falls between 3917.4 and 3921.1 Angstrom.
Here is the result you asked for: 5.2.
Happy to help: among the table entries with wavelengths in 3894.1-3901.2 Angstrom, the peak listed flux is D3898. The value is 4.94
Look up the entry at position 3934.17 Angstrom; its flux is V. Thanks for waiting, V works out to 4.393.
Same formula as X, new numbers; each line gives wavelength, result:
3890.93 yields 5.275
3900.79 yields 4.94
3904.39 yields 4.947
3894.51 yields 4.663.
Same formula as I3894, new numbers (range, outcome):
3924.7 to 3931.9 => 4.714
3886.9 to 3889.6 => 3.536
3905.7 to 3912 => 4.886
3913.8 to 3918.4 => 4.977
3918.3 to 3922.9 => 4.961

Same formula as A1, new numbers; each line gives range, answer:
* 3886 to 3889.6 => 4.93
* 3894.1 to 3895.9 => 4.86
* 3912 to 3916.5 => 5.101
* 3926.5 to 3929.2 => 4.872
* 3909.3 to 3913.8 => 5.099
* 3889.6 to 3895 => 5.29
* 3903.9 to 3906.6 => 5.021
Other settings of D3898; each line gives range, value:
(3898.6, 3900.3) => 4.496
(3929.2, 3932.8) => 4.897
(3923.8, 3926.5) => 5.108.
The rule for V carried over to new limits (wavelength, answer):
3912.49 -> 5.068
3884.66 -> 5.438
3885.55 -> 4.513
